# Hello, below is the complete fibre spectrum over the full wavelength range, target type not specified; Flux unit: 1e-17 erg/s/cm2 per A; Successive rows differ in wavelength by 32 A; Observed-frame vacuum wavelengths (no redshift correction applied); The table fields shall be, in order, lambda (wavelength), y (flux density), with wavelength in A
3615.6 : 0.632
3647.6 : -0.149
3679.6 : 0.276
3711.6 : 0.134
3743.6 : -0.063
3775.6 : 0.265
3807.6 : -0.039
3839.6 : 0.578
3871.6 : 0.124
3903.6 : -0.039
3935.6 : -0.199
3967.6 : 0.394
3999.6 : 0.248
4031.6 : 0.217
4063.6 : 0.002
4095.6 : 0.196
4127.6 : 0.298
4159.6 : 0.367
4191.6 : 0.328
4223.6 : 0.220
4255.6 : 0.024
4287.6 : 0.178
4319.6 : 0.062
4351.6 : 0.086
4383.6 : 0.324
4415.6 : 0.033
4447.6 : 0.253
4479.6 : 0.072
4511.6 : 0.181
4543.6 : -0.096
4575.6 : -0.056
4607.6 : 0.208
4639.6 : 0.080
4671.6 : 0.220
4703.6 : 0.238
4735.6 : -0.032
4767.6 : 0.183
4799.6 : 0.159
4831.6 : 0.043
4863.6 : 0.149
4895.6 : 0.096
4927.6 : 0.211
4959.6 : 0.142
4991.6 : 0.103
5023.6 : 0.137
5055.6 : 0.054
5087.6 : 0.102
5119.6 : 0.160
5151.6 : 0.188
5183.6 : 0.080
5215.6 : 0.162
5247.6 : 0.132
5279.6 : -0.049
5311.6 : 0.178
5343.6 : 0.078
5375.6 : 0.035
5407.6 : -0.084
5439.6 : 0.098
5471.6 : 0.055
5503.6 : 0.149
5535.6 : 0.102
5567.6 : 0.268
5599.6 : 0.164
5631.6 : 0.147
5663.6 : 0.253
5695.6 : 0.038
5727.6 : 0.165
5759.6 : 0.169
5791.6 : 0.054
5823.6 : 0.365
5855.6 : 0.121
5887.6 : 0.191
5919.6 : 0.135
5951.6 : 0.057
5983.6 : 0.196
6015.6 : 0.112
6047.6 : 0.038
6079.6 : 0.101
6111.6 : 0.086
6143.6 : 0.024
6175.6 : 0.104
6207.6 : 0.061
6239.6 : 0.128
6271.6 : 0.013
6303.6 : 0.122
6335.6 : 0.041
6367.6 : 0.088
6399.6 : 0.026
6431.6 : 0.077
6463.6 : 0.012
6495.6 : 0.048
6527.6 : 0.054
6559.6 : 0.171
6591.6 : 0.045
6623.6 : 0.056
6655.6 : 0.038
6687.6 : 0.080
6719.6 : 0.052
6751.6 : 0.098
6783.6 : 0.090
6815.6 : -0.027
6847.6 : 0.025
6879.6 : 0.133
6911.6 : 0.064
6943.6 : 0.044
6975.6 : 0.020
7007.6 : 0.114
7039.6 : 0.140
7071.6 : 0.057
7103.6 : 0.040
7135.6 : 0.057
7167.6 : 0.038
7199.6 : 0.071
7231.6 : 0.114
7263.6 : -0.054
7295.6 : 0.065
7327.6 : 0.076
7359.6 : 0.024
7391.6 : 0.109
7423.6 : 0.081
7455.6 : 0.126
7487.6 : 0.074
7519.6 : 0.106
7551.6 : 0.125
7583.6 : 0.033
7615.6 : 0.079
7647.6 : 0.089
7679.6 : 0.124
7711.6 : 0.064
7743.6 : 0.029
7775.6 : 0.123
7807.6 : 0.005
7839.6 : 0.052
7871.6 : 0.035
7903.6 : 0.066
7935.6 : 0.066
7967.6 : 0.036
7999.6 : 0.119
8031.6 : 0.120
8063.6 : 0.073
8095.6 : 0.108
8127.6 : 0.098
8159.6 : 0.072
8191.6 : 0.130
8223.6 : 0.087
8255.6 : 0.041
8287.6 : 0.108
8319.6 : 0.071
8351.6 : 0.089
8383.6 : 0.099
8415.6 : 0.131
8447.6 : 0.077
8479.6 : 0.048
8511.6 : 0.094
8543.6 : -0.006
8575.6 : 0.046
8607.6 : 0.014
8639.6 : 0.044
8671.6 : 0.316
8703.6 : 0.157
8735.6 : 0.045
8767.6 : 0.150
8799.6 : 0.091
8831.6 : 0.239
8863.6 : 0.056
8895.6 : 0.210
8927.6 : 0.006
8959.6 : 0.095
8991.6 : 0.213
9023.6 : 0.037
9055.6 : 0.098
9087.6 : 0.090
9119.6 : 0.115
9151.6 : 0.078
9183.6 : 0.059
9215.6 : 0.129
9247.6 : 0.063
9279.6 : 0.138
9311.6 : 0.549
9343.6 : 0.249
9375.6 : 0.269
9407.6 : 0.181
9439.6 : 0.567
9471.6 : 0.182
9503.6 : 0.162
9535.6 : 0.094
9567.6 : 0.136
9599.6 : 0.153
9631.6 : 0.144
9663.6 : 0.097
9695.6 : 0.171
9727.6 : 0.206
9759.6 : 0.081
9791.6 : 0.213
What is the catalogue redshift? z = 1.329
